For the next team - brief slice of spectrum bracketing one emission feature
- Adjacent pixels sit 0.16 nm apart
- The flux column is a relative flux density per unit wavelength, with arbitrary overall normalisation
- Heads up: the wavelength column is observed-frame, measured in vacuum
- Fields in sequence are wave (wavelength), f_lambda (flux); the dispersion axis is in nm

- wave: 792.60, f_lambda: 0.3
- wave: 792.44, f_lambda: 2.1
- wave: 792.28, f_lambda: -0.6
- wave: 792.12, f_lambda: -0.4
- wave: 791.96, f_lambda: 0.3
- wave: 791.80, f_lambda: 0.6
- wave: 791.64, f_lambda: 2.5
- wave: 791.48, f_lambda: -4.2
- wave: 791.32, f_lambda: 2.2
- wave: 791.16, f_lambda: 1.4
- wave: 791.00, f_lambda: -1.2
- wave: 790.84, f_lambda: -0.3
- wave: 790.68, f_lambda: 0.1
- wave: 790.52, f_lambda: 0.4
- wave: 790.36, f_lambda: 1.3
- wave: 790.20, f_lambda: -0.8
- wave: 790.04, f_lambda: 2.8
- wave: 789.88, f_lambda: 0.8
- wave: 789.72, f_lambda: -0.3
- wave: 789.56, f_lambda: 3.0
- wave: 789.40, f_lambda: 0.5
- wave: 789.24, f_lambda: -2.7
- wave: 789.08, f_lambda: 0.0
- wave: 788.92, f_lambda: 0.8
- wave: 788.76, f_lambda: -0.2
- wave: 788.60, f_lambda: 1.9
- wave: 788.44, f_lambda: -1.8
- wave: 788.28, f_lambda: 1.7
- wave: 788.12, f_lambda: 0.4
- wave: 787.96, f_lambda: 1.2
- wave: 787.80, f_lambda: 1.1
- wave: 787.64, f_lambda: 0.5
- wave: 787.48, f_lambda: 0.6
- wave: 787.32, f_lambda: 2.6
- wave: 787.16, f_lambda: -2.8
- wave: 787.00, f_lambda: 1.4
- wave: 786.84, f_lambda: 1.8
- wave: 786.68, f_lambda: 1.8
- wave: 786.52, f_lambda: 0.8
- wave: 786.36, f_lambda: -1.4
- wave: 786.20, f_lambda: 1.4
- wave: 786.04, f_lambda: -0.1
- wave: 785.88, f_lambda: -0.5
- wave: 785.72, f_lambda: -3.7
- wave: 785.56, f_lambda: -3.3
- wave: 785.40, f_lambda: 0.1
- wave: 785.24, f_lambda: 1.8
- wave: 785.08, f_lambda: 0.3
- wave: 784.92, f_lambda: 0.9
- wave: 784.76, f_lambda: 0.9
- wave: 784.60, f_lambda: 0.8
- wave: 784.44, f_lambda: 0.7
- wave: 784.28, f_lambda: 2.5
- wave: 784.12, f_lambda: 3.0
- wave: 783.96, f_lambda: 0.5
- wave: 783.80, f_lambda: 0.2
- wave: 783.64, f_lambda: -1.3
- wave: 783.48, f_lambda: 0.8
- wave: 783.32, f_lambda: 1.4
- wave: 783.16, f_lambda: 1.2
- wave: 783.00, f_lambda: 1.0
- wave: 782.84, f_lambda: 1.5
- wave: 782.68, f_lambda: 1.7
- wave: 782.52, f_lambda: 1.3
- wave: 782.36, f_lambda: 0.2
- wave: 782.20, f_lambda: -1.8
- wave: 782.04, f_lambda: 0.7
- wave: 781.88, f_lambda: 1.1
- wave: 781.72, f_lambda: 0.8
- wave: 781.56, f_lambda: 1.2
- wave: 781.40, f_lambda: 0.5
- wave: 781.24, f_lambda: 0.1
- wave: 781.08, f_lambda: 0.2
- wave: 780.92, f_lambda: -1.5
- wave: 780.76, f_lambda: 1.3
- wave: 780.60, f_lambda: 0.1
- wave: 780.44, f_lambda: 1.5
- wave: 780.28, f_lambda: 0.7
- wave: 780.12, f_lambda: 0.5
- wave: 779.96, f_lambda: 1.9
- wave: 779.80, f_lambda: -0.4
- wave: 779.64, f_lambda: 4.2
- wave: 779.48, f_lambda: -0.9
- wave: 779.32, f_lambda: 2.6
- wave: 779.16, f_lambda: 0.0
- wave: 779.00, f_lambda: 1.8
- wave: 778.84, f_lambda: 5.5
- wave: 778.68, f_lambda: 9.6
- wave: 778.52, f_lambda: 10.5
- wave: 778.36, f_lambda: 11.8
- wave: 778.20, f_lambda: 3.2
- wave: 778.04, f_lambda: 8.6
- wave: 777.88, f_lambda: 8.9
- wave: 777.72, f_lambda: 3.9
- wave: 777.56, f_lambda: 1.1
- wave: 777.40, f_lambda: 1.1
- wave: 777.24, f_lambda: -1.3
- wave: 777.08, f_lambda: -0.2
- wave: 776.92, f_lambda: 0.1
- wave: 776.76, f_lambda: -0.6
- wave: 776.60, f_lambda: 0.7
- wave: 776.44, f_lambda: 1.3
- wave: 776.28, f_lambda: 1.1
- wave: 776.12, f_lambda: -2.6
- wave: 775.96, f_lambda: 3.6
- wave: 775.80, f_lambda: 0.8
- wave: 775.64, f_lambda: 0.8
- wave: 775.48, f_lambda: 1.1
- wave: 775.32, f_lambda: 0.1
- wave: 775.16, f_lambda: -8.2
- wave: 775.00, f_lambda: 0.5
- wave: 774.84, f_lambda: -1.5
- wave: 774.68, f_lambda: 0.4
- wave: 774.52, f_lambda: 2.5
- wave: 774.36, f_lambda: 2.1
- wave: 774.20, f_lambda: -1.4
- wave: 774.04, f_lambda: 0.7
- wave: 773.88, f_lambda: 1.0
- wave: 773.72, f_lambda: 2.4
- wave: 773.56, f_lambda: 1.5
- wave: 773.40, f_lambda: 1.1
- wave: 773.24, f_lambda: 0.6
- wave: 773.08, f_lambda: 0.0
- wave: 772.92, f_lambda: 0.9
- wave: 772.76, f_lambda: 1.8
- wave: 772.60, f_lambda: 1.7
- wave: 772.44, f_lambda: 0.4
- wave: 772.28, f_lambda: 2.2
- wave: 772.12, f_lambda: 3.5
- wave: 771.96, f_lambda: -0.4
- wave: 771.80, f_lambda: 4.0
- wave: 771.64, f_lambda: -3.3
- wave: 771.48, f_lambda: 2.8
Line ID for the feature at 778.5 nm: [O II] 3727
